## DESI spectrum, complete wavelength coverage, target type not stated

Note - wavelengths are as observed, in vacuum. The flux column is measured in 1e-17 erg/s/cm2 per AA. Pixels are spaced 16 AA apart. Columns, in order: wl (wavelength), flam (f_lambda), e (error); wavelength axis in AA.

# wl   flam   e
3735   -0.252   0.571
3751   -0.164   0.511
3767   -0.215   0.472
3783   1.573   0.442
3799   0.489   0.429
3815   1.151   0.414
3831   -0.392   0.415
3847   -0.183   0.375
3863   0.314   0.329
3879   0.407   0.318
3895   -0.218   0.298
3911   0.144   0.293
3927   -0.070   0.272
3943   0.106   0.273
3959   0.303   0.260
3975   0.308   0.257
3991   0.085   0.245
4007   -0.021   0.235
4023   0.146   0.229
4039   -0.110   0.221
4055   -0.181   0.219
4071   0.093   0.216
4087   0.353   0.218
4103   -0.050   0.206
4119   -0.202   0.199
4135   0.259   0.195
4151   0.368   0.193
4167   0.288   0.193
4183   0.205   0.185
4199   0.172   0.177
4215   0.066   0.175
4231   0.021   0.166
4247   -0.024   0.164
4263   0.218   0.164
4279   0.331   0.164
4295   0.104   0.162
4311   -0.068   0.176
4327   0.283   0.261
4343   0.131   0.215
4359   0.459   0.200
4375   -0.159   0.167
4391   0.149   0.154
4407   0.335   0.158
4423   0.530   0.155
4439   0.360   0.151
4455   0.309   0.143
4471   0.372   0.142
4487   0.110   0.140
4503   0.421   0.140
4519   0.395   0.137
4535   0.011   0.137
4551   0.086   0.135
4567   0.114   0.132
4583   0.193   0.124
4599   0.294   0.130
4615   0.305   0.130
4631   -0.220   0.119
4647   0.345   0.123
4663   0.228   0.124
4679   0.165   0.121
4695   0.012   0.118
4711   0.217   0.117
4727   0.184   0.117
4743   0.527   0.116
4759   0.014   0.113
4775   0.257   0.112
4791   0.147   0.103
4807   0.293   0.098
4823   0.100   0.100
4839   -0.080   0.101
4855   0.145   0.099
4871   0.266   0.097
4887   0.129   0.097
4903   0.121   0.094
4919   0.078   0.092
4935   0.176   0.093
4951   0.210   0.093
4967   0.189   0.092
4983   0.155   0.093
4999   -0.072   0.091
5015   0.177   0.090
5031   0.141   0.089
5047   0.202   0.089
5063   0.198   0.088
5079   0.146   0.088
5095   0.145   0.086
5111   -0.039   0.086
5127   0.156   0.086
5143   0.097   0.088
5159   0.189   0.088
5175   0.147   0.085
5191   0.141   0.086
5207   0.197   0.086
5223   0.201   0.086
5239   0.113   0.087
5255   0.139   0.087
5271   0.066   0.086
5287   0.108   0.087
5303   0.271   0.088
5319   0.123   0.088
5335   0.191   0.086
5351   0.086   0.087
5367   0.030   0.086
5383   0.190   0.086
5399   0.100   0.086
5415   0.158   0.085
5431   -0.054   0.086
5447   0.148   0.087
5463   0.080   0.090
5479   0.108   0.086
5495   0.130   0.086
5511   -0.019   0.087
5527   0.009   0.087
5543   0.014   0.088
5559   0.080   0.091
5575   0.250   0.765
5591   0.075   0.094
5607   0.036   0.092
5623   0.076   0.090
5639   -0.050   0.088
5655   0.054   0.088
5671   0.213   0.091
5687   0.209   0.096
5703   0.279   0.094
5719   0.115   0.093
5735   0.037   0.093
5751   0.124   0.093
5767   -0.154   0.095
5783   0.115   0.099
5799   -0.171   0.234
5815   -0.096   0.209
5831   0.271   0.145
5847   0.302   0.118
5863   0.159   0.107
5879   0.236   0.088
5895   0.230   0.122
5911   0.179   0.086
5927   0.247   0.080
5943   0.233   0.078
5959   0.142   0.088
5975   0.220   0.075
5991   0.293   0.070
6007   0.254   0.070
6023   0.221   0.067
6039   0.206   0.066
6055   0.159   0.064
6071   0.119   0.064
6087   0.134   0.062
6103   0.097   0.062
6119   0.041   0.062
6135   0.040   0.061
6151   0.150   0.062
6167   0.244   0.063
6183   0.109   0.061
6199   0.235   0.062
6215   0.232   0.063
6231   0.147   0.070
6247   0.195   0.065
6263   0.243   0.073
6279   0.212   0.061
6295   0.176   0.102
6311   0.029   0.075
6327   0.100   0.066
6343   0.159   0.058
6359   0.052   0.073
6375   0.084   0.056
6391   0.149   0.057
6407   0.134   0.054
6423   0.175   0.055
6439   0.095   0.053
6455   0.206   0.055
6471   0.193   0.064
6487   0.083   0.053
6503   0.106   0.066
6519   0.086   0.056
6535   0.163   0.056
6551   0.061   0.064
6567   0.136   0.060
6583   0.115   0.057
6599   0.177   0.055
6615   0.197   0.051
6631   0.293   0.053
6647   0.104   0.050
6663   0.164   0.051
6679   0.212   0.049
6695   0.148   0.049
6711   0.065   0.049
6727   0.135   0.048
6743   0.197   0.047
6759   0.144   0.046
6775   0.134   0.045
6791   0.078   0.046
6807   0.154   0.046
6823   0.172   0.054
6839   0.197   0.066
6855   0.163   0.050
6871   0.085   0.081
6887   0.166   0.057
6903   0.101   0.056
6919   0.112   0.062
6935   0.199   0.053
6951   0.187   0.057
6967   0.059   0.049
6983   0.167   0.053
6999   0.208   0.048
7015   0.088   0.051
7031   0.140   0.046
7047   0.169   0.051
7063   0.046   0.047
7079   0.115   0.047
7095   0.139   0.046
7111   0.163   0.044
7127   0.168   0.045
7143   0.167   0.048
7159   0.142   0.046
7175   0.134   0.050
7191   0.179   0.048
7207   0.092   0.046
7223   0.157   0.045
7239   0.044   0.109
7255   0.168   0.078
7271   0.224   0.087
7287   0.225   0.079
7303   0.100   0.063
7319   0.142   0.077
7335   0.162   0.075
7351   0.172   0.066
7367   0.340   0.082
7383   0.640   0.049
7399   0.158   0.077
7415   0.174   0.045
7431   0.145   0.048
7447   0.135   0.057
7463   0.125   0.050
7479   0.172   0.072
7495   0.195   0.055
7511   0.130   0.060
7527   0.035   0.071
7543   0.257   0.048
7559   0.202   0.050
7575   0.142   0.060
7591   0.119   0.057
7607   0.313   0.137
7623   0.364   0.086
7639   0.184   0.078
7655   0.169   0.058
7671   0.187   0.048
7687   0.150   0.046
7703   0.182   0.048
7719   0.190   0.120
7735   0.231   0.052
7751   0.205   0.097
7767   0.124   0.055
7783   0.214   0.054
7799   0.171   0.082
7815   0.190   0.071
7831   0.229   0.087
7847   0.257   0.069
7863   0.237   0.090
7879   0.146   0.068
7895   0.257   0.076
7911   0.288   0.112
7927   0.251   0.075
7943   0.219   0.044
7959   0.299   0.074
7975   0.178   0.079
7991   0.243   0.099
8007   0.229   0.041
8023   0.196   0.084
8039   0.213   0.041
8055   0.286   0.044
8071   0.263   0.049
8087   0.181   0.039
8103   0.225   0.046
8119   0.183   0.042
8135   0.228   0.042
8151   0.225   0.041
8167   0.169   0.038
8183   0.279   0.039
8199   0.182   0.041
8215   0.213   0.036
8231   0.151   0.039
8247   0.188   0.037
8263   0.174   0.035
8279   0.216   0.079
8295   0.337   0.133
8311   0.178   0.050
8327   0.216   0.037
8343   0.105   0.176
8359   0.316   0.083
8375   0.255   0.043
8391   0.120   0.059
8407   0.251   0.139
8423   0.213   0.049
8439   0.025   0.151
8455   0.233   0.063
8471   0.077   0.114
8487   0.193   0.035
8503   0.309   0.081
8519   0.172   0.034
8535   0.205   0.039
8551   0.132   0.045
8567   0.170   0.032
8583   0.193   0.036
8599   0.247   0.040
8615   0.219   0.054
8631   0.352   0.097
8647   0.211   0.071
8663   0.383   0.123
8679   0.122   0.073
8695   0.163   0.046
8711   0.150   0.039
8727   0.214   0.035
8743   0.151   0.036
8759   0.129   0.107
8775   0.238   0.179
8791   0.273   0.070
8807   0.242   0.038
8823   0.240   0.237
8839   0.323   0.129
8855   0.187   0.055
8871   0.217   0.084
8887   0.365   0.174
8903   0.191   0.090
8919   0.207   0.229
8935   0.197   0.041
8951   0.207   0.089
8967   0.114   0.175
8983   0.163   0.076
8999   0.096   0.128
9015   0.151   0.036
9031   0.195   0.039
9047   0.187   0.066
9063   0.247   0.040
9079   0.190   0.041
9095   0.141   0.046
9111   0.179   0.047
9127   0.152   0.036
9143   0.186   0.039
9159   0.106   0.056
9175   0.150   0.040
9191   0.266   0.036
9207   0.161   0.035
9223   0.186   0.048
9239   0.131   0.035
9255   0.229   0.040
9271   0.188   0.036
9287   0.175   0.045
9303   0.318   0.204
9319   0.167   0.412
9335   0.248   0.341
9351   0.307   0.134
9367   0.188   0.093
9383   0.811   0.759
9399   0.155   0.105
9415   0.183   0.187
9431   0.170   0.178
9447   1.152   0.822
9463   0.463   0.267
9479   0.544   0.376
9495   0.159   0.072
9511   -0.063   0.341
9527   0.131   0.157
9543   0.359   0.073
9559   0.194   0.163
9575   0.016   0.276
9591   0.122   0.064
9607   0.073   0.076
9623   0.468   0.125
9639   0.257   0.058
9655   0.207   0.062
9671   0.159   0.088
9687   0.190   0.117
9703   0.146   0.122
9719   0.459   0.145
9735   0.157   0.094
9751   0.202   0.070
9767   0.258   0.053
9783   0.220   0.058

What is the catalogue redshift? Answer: 0.98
